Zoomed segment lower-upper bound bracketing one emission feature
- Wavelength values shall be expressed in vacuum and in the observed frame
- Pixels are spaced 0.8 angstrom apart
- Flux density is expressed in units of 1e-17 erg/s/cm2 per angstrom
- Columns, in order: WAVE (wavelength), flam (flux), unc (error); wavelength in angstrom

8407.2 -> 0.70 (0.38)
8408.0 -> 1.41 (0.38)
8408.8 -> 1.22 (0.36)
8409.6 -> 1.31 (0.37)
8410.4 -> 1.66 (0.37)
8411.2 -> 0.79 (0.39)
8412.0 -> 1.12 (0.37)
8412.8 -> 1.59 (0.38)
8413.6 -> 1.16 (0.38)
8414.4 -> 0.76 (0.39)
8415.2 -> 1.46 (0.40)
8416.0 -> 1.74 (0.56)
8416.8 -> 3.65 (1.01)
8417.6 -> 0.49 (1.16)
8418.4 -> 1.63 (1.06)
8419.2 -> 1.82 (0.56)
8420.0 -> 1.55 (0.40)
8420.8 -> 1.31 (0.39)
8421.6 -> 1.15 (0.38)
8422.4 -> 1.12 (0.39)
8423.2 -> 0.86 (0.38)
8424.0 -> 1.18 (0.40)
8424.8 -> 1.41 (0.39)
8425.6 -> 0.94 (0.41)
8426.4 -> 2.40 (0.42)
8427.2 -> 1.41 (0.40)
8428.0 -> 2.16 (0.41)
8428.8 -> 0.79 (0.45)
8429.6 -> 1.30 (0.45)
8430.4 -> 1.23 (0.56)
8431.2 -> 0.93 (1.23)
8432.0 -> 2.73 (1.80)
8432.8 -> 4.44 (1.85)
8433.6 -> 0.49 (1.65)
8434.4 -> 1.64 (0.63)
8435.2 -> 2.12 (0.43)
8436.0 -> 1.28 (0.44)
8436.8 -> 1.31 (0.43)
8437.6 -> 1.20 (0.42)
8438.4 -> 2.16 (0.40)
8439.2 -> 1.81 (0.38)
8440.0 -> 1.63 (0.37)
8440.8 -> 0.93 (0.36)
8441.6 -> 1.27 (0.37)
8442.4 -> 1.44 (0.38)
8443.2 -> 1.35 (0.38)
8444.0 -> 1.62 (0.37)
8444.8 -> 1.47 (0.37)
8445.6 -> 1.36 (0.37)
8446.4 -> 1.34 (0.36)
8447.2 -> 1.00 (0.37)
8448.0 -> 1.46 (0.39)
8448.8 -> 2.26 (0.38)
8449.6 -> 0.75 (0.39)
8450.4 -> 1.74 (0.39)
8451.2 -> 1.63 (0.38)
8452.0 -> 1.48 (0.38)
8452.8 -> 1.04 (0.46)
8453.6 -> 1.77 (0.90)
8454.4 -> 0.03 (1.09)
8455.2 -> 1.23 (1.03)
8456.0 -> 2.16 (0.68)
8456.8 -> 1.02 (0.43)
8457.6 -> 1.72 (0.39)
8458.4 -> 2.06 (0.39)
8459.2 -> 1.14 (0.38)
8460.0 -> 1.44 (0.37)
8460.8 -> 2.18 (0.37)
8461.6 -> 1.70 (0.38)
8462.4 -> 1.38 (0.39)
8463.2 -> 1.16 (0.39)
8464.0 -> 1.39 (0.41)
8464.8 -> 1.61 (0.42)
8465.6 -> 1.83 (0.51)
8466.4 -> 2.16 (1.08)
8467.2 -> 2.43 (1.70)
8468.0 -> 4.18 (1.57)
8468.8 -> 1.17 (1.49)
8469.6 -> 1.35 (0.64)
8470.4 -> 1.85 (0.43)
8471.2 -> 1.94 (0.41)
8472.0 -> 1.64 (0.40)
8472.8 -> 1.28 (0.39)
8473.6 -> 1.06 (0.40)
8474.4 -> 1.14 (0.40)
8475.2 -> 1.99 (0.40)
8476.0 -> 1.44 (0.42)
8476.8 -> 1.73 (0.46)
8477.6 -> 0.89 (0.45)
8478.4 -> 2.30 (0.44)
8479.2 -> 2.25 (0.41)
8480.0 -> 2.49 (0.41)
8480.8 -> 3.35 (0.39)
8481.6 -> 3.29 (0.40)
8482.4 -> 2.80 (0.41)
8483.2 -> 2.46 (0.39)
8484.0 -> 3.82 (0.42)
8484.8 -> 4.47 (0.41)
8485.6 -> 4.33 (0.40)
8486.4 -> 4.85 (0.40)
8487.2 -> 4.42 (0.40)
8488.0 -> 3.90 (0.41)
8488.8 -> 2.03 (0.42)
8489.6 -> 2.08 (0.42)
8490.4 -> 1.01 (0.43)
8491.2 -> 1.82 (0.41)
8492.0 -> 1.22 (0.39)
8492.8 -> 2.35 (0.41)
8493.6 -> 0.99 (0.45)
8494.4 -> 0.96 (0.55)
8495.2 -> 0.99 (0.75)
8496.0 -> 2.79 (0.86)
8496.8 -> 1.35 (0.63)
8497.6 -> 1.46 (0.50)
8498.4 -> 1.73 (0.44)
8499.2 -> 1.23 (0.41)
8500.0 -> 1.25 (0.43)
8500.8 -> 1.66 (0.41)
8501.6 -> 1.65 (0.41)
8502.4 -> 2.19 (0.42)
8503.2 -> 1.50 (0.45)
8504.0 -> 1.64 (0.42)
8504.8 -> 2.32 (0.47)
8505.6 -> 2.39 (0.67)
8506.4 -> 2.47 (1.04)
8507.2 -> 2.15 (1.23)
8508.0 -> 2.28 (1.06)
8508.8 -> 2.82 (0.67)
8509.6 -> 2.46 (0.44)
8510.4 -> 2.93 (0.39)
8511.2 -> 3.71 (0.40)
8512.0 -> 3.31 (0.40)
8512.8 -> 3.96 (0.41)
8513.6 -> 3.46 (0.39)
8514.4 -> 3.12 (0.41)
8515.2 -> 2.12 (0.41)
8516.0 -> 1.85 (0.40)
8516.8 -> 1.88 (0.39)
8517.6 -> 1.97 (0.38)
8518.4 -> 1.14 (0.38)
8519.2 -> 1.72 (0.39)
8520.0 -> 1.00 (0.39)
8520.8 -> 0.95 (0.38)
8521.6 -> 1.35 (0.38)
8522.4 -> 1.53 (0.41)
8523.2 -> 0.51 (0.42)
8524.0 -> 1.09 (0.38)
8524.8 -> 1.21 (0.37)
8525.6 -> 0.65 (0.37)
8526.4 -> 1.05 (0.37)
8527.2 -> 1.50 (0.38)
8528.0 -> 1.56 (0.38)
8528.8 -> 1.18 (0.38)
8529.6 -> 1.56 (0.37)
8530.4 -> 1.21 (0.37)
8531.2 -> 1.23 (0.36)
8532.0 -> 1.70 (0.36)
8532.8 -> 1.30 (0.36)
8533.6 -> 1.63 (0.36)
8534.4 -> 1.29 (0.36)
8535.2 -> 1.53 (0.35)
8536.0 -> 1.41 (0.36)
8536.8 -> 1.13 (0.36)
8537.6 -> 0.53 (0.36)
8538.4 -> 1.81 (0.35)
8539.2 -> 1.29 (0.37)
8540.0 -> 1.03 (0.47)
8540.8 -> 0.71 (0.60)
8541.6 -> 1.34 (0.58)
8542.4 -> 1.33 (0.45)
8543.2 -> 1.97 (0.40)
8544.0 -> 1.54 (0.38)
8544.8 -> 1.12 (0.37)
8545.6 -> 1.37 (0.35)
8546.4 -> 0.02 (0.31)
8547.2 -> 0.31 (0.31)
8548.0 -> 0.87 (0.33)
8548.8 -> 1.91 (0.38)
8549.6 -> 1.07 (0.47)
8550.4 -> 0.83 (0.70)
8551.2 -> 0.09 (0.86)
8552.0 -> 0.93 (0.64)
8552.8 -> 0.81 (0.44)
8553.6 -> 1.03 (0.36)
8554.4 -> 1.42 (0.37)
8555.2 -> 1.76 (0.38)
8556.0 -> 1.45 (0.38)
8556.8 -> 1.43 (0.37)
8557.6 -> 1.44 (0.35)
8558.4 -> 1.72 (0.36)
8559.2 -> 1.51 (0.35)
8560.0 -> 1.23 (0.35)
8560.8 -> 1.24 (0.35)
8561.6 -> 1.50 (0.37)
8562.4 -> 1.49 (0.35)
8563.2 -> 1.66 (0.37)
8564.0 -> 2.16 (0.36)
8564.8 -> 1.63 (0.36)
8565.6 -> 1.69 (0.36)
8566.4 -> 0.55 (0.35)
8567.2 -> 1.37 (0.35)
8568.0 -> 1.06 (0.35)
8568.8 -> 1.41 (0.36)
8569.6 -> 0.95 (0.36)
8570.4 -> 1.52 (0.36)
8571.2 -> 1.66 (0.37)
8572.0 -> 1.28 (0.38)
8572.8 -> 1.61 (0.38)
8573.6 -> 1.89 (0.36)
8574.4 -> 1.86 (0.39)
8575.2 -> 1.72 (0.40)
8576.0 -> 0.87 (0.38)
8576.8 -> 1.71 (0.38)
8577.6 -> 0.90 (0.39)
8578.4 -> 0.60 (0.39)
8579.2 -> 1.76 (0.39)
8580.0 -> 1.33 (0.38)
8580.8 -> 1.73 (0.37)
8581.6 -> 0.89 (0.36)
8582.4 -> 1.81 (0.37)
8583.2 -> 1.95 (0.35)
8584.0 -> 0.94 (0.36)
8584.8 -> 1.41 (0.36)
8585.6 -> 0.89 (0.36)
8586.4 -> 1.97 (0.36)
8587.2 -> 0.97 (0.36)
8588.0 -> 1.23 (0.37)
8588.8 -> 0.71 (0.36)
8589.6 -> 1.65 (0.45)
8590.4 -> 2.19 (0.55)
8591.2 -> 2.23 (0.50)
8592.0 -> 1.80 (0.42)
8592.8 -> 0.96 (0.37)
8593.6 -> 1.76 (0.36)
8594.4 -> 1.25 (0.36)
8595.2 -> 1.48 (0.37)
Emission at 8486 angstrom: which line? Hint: H-alpha 6563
